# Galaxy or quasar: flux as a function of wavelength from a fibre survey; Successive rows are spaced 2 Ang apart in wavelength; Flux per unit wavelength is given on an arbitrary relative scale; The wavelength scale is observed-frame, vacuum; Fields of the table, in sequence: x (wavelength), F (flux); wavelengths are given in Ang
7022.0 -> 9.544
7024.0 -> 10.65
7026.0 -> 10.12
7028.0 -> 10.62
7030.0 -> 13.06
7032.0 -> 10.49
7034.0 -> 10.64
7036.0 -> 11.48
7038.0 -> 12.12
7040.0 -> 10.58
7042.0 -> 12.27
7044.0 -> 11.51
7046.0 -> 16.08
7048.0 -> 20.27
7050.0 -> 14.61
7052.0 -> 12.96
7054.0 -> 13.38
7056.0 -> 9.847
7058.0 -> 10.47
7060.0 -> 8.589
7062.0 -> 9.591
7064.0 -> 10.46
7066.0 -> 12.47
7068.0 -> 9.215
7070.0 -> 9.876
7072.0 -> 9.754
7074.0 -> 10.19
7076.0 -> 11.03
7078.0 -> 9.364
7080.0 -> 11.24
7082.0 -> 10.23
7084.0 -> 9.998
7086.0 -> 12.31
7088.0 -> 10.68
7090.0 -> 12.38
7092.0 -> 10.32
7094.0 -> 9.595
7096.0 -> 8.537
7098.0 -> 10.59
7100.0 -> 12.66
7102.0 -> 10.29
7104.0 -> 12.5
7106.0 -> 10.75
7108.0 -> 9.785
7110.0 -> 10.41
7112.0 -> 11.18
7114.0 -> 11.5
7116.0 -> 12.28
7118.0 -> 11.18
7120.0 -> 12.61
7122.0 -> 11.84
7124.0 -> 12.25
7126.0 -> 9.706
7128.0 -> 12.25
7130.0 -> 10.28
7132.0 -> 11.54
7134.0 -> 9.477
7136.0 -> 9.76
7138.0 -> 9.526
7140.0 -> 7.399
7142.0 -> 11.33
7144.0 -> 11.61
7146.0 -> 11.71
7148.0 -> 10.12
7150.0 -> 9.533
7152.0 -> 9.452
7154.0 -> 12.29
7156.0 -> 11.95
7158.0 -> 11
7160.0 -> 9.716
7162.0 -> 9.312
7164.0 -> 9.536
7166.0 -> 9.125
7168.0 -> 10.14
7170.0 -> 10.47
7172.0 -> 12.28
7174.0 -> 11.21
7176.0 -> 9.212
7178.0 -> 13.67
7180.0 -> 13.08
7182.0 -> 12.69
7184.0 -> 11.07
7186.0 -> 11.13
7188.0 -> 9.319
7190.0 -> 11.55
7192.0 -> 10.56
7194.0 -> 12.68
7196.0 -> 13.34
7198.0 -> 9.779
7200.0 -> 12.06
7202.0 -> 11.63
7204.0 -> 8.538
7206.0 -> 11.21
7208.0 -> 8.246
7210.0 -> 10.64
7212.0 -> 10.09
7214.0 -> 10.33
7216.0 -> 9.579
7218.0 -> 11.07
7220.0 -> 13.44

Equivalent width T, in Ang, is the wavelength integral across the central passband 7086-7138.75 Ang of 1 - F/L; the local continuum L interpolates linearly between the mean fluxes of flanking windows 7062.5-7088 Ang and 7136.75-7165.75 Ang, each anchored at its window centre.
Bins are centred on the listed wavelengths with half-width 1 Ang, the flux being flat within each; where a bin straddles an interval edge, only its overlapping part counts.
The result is -2.8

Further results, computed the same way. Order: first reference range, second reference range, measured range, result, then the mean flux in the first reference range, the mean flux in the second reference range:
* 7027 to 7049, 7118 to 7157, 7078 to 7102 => 2.00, 12.6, 10.8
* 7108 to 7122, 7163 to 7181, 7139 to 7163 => 1.47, 11.4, 11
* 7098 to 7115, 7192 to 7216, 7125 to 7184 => 1.27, 11.1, 10.7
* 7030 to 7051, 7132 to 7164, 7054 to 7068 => 2.35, 13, 10.3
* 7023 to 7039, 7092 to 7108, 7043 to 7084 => -2.28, 11.1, 10.6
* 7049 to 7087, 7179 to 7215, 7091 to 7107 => 0.31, 10.8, 11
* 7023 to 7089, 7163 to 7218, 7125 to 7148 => 1.40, 11.4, 10.9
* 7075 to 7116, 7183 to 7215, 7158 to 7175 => 0.80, 10.8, 10.8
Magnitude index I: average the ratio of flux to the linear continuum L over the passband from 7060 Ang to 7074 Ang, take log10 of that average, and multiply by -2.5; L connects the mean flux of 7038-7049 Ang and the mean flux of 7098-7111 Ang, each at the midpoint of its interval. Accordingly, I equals 0.259 mag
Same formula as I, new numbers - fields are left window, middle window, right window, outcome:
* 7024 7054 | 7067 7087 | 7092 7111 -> 0.10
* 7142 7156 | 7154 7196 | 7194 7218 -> -0.03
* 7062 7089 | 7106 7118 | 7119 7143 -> -0.04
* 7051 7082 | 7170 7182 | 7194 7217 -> -0.12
